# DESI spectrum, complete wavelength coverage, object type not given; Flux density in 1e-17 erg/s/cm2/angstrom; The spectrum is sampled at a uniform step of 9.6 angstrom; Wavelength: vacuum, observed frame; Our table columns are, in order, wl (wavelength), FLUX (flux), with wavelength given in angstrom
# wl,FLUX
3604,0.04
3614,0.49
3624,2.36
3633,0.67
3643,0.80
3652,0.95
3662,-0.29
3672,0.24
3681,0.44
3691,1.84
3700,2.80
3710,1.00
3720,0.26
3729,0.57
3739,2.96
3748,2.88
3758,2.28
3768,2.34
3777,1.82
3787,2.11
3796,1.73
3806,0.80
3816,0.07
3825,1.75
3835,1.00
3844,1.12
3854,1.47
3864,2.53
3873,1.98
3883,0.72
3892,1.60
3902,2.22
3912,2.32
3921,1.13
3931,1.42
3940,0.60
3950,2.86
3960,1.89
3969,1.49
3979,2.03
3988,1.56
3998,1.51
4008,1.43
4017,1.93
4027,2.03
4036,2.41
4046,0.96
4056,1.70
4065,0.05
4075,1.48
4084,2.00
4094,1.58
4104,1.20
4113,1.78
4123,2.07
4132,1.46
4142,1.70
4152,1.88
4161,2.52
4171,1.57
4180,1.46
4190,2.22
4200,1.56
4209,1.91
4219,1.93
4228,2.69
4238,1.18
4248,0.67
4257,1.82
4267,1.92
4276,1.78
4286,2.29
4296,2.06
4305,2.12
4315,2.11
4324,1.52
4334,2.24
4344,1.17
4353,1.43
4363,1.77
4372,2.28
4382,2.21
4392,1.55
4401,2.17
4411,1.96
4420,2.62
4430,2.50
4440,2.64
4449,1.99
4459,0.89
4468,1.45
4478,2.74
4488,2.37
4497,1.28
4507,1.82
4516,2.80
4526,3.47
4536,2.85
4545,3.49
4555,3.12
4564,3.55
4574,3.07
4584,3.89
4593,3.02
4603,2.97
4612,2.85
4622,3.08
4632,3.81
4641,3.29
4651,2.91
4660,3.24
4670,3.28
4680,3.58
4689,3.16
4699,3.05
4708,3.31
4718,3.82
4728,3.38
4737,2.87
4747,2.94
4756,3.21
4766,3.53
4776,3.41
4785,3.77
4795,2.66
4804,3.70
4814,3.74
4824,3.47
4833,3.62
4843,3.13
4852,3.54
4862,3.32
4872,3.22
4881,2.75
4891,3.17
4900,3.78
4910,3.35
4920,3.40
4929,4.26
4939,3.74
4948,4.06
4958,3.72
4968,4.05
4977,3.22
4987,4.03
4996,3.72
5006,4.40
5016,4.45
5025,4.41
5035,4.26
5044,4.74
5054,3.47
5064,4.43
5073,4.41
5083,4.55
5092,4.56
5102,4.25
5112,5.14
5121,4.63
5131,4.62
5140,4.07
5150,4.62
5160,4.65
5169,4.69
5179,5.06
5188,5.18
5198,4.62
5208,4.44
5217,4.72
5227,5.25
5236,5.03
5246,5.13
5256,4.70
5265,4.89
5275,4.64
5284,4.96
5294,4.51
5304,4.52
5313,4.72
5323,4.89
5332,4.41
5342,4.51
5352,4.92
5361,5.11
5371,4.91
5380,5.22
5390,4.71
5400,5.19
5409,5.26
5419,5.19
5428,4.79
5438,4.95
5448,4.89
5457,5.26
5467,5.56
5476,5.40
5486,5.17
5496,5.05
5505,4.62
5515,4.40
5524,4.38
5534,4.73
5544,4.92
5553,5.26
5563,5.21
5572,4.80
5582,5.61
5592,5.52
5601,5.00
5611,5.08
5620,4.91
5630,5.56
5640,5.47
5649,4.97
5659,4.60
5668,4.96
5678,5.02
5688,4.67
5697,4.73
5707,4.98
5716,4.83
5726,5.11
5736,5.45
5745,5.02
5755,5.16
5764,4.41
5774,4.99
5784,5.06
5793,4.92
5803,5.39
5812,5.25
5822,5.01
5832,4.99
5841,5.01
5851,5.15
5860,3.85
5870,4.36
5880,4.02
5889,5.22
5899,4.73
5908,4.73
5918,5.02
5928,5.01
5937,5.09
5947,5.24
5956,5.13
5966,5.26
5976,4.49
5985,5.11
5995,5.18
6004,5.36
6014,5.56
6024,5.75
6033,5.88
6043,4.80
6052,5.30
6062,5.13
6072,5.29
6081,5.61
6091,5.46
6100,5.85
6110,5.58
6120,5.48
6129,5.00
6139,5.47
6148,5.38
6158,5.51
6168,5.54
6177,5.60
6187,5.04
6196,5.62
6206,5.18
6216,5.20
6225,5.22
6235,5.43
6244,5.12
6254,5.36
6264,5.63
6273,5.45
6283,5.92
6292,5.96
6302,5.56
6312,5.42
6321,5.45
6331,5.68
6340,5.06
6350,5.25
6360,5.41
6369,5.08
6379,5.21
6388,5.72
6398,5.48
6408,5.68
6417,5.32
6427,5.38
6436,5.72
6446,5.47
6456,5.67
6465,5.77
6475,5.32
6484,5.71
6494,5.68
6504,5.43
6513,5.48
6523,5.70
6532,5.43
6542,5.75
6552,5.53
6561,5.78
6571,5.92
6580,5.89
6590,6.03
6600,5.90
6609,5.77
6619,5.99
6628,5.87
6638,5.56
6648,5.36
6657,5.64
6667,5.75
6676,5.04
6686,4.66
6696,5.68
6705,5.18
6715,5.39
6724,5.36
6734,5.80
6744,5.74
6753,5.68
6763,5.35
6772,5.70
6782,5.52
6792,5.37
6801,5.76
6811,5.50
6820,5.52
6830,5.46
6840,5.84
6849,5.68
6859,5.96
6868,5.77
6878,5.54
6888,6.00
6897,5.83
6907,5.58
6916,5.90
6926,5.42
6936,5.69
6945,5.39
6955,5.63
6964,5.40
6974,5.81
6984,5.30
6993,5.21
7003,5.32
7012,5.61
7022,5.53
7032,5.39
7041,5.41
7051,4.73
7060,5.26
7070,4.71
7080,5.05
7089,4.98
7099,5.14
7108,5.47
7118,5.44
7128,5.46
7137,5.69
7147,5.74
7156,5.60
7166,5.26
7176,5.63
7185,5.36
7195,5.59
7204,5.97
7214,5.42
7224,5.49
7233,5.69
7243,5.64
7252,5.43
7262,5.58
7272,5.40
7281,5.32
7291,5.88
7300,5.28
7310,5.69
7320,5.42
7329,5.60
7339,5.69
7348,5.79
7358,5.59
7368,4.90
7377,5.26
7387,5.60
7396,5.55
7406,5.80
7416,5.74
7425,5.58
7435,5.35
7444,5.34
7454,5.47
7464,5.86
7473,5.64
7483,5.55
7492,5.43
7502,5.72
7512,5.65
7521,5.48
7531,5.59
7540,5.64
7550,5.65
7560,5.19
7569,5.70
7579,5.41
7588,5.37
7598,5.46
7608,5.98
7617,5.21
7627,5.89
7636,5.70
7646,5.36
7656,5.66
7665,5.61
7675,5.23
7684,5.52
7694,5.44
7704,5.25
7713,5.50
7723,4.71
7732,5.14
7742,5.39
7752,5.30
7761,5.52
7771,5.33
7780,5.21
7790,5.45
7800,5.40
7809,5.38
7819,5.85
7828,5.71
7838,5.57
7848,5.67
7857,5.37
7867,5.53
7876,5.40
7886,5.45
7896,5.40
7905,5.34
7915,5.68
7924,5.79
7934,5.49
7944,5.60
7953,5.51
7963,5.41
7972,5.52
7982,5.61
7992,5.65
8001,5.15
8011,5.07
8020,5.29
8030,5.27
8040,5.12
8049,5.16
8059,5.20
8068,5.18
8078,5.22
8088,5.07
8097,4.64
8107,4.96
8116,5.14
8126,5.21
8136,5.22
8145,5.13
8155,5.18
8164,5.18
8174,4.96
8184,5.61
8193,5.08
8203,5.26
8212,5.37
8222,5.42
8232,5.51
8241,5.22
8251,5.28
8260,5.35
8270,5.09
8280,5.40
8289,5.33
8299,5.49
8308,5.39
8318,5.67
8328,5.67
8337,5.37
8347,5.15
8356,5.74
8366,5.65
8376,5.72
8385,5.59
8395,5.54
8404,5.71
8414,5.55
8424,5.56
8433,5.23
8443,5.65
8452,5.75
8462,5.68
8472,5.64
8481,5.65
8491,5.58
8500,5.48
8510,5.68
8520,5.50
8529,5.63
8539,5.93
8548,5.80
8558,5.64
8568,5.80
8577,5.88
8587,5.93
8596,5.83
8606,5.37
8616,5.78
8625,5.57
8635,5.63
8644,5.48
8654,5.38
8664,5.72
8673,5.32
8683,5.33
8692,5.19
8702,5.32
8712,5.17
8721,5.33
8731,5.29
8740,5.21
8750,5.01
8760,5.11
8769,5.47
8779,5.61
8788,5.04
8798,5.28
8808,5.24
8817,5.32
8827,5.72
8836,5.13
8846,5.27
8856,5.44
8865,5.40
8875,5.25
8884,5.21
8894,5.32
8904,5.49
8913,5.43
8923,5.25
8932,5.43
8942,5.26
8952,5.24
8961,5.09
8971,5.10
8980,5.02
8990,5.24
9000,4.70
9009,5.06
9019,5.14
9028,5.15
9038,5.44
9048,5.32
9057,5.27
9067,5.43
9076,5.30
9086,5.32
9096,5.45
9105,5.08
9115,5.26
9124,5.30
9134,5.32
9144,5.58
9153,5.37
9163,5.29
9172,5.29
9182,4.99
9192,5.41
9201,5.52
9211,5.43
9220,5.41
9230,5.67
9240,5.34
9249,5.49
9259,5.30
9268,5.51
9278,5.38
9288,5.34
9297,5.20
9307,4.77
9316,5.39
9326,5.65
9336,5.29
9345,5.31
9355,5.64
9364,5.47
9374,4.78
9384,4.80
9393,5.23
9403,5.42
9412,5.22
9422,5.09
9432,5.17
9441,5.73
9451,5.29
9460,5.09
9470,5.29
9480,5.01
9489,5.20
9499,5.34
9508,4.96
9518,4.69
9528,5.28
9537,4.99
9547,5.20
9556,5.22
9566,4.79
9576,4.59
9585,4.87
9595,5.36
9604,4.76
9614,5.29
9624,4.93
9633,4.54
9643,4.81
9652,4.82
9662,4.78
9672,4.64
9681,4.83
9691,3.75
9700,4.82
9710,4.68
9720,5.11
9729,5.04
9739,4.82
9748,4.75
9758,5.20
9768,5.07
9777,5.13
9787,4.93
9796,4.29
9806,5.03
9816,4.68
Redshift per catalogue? 0.134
